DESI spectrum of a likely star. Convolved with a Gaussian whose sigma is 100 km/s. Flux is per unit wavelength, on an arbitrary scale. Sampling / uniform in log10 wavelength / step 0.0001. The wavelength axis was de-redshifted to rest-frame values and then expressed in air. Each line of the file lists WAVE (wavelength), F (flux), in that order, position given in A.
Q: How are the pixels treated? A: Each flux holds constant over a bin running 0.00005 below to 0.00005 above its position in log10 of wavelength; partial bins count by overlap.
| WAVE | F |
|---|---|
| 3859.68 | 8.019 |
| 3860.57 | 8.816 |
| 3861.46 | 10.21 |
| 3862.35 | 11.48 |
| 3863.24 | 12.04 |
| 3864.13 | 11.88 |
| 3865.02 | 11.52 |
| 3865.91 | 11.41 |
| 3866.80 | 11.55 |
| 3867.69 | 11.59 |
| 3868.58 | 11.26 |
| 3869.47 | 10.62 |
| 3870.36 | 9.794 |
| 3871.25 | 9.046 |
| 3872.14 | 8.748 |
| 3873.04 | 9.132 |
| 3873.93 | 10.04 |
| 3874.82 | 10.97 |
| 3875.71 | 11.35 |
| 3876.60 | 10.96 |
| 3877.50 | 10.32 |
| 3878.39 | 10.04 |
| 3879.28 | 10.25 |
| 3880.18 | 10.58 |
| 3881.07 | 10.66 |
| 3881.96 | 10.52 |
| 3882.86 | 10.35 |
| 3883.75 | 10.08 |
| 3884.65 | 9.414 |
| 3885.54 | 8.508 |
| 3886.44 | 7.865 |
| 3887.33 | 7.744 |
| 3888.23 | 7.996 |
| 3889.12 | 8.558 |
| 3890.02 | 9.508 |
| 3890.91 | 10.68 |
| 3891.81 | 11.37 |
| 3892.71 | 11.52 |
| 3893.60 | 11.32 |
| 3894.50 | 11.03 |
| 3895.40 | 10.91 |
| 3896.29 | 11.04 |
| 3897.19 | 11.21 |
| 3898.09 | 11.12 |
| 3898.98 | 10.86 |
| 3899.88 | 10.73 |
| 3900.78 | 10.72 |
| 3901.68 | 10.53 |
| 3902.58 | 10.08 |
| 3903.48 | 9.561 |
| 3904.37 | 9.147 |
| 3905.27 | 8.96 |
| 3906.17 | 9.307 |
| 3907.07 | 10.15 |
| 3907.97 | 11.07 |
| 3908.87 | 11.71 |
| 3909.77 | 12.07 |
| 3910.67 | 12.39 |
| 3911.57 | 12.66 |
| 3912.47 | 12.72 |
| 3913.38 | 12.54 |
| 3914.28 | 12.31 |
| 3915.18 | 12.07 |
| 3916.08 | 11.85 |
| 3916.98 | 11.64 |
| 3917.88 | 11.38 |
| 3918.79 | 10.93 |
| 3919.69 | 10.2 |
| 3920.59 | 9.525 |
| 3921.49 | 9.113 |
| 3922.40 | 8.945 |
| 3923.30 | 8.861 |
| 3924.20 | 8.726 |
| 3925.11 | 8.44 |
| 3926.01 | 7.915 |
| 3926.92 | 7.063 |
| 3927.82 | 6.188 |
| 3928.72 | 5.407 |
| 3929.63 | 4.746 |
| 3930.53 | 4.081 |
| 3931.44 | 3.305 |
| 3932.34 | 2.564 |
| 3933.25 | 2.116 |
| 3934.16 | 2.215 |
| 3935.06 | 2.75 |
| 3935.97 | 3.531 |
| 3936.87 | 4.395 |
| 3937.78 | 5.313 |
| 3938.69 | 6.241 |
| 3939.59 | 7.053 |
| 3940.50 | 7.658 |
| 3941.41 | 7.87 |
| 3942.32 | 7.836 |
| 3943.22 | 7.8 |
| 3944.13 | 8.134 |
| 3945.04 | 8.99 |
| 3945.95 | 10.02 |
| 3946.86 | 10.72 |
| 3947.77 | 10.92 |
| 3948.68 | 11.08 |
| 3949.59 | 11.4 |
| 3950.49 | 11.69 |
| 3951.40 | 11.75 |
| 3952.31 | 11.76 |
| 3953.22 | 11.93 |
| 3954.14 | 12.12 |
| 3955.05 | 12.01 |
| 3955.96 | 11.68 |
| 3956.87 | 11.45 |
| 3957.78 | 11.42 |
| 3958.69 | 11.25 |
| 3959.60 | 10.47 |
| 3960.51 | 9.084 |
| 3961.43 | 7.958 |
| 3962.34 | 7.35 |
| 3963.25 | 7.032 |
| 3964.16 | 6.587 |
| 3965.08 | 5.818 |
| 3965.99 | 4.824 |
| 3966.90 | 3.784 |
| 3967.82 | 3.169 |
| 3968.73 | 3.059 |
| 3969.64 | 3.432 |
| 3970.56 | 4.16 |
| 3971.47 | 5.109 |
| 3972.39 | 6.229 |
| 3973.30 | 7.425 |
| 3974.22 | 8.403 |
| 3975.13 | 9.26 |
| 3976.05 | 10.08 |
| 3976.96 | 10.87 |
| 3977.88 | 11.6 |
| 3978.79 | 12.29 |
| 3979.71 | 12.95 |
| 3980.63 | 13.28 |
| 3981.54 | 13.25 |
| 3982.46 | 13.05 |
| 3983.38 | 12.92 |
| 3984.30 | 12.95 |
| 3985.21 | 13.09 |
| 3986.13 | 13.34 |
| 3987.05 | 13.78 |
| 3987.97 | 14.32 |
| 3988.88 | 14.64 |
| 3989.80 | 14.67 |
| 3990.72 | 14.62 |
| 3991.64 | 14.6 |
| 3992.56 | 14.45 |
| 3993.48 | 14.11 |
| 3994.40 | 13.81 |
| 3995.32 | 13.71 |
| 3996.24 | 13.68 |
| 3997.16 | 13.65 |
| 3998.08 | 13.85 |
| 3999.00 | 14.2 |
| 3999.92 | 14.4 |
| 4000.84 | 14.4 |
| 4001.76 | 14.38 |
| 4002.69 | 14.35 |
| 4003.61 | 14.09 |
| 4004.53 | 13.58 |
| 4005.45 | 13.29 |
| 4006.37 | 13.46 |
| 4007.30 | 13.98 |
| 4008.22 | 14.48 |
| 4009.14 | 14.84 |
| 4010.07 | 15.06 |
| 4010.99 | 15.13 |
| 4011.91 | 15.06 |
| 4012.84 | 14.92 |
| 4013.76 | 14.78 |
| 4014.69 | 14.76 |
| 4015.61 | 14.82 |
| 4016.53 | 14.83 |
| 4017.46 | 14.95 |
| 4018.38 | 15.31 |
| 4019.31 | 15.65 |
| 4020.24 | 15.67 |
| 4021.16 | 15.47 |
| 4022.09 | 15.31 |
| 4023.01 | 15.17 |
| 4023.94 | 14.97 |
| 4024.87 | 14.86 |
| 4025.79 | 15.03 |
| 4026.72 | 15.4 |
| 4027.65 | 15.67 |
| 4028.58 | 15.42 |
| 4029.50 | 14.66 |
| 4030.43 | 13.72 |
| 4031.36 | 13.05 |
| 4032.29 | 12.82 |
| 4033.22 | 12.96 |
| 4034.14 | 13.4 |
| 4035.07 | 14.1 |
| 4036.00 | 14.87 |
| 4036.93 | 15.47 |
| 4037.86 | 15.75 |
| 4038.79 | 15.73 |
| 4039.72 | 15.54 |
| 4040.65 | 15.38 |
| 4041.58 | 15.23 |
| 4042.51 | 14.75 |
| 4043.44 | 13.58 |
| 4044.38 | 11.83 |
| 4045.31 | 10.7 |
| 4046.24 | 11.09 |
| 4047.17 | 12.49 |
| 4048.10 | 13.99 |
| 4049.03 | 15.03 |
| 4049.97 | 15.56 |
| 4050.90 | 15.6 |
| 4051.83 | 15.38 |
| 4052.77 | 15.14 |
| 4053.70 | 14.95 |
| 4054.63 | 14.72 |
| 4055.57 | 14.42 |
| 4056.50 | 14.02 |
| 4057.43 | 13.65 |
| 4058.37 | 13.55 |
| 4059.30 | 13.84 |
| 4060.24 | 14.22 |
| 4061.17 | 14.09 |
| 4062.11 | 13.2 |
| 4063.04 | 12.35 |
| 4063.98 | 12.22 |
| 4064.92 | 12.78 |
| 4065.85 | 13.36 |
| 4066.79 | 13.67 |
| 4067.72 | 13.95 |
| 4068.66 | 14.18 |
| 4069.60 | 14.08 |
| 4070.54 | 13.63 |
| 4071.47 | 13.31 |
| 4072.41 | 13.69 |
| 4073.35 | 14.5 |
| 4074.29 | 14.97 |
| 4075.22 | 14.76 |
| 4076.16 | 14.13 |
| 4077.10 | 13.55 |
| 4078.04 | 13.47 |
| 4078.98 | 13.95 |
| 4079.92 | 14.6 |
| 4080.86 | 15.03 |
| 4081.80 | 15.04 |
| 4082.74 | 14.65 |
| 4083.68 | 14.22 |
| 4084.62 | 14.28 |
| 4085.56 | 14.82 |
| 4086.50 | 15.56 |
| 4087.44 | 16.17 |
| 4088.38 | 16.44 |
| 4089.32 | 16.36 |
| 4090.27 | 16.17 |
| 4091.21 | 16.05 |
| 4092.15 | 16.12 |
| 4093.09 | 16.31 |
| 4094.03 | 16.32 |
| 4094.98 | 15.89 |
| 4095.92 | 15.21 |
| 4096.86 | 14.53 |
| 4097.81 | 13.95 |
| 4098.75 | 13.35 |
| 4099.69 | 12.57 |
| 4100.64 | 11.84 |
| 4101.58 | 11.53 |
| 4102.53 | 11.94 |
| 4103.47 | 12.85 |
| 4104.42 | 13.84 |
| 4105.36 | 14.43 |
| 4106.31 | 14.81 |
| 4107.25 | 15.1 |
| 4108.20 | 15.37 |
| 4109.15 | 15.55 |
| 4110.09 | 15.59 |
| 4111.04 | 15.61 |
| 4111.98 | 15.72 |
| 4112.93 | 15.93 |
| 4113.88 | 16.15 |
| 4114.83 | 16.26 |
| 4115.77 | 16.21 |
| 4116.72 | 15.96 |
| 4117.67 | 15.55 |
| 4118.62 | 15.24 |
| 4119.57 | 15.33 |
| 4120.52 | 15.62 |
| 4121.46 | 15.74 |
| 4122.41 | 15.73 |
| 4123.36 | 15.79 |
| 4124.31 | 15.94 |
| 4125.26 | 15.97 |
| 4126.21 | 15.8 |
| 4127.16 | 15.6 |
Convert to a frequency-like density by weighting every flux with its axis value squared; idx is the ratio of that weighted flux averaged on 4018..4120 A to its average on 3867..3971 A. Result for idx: 1.7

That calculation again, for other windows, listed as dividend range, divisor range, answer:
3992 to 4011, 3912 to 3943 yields 1.94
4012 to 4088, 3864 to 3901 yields 1.51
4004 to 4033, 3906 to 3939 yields 1.87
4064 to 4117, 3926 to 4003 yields 1.62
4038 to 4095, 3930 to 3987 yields 1.78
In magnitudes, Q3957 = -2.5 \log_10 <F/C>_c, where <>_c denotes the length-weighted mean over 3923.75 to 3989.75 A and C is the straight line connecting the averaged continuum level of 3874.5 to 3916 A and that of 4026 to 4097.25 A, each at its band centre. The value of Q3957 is 0.37 mag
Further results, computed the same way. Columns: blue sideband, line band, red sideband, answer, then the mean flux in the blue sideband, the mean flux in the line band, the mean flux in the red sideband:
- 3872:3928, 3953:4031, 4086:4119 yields 0.02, 10.3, 12.3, 15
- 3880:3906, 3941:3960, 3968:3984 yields -0.12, 10.1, 10.6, 9.19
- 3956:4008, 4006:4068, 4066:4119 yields -0.12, 11.1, 14.4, 14.7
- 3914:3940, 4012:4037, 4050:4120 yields -0.25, 7.17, 14.7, 14.6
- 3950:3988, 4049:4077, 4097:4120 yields -0.09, 9.67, 14.1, 14.6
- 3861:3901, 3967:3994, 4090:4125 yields 0.16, 10.4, 10.8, 15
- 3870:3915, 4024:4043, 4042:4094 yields -0.09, 10.4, 14.7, 14.3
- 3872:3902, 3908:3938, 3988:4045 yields 0.34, 10.2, 8.23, 14.5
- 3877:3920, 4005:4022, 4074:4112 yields -0.14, 10.6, 14.8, 14.7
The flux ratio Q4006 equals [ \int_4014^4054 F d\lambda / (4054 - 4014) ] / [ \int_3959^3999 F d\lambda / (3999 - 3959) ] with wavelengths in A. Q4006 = 1.39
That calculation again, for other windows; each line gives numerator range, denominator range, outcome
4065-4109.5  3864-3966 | 1.53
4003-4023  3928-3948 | 2.45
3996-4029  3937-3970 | 1.71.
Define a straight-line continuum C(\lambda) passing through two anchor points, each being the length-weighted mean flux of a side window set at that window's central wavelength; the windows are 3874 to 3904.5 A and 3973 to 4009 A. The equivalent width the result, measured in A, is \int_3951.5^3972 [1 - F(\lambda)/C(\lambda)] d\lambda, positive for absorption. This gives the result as 7.09 A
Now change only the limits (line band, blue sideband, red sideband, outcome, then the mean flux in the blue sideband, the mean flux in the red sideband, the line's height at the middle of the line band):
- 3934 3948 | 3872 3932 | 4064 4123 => 5.0 A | 9.87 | 14.7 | 10.9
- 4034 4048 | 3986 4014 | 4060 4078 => -0.1 A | 14.3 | 13.7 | 13.9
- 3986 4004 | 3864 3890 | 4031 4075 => -2.1 A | 10.1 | 14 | 12.7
